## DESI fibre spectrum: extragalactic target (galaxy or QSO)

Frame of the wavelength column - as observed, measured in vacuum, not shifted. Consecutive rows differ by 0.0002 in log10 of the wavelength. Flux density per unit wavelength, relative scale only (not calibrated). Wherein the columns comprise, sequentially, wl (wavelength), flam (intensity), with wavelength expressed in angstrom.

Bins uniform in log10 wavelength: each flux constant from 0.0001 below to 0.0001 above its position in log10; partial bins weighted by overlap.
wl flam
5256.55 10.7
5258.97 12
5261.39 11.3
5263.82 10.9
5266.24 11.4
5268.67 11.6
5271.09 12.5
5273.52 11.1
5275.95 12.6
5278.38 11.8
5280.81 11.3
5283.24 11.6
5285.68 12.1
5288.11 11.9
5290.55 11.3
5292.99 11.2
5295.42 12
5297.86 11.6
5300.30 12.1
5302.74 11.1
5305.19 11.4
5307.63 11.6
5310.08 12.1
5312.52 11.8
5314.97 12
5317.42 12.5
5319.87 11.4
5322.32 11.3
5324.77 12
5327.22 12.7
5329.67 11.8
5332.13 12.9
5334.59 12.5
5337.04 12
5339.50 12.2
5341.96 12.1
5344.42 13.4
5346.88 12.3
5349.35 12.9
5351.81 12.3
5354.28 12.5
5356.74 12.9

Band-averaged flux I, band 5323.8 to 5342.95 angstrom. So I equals 12.3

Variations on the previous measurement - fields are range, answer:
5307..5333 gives 12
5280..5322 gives 11.7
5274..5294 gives 11.7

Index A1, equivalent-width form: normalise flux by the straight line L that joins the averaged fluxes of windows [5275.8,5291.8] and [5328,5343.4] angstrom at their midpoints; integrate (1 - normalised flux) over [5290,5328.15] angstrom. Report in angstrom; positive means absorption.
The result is 0.78 angstrom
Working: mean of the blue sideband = 11.7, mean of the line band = 11.8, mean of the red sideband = 12.3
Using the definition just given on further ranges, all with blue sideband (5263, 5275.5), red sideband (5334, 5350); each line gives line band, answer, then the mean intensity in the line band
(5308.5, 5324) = 0.39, 11.8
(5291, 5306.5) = 0.51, 11.6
